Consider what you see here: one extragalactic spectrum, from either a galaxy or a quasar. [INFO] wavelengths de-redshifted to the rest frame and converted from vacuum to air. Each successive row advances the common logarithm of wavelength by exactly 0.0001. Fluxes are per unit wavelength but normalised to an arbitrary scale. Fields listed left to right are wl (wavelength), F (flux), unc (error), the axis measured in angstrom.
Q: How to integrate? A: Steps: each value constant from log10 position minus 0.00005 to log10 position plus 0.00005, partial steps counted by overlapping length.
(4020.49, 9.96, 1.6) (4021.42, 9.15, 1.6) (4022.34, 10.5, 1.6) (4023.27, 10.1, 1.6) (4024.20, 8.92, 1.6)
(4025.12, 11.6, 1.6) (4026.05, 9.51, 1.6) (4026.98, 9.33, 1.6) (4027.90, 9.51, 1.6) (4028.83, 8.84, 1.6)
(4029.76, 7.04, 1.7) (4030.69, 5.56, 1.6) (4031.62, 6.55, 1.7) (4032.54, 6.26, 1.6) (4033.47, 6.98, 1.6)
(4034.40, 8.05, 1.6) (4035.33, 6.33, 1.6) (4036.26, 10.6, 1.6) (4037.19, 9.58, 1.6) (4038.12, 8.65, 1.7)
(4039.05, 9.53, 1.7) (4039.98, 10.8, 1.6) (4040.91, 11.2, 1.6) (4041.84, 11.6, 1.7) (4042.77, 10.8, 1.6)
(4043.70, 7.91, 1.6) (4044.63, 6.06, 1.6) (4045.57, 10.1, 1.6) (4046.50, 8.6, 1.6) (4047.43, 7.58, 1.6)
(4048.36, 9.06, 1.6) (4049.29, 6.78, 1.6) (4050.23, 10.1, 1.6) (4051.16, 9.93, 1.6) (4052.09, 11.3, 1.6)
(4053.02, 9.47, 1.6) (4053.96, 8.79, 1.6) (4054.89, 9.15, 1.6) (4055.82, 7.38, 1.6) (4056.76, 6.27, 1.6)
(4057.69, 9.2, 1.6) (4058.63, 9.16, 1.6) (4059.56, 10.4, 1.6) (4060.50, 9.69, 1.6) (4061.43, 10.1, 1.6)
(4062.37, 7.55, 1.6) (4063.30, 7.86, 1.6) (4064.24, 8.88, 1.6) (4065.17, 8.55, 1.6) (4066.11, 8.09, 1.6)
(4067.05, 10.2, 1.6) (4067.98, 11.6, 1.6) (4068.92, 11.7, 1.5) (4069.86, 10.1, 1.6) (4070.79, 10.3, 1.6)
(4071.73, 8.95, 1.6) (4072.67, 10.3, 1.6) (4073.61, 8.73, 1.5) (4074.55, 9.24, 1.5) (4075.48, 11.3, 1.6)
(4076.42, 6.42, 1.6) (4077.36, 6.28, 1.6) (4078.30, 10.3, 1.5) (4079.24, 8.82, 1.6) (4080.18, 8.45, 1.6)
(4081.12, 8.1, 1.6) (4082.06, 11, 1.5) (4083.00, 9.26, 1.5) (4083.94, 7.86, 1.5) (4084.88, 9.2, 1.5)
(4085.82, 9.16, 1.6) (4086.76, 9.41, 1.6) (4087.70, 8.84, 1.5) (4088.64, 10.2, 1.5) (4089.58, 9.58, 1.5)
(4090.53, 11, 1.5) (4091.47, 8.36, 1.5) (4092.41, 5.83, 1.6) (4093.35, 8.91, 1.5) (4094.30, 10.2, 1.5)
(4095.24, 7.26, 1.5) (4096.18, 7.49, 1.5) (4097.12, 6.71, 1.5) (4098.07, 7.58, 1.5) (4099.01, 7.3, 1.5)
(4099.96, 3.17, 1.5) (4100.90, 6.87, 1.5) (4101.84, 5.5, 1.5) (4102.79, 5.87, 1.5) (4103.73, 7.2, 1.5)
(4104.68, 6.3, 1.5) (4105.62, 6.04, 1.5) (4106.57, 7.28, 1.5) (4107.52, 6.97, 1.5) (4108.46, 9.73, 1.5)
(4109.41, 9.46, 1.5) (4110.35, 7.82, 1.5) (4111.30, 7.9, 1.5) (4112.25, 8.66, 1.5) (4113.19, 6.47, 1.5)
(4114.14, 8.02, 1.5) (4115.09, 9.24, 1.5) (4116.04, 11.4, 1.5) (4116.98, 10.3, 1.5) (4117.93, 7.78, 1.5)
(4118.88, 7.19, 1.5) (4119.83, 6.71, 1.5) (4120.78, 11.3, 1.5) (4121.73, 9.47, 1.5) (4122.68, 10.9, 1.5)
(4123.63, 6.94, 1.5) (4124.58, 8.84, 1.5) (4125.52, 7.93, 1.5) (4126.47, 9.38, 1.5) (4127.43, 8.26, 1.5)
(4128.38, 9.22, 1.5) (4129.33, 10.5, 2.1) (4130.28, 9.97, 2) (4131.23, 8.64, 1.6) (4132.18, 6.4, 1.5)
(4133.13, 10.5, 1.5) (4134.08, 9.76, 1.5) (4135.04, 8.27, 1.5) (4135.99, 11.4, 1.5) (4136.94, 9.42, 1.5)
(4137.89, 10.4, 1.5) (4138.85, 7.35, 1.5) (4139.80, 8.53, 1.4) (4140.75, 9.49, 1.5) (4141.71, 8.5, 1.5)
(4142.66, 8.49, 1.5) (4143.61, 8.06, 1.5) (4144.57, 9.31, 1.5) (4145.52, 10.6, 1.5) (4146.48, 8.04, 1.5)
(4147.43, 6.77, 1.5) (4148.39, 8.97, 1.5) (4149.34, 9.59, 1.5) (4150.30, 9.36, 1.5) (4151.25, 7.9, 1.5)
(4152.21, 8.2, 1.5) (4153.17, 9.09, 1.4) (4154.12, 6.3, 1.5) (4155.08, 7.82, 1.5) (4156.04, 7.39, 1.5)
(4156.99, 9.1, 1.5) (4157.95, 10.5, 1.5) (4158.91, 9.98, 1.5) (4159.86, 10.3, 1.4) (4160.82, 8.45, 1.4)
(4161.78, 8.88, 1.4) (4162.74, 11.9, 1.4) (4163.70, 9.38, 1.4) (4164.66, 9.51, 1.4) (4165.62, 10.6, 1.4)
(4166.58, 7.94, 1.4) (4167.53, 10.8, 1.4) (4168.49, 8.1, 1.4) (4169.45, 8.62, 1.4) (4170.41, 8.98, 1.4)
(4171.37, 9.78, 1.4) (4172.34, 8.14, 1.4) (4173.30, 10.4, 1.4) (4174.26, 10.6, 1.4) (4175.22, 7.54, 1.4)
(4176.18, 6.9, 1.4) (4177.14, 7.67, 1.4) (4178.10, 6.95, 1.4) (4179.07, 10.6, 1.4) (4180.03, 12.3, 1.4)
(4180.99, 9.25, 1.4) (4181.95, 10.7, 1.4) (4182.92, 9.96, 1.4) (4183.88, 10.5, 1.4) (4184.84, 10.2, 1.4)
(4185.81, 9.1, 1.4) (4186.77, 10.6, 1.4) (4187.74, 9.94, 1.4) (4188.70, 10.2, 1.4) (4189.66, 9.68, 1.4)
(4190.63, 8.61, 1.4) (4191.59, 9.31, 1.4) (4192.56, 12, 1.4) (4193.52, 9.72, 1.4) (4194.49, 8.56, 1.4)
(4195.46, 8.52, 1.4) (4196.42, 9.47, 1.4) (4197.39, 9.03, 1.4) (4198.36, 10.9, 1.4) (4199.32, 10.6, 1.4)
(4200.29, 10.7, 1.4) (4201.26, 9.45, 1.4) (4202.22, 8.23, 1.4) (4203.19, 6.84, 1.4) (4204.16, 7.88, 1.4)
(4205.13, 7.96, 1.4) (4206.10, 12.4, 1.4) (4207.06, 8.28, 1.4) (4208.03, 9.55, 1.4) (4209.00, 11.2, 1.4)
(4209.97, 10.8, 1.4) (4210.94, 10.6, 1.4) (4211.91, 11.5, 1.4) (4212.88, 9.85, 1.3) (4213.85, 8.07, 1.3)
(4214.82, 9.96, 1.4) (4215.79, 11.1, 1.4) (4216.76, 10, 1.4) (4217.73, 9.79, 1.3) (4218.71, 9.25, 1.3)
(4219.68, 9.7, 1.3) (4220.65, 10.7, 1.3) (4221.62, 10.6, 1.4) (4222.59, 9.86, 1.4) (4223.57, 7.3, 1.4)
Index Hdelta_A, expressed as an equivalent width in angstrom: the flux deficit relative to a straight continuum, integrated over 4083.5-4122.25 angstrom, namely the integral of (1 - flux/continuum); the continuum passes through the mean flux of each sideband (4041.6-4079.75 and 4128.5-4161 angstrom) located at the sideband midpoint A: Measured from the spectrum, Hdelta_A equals 4.0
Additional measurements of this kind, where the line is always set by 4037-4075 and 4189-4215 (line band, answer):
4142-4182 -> 2.1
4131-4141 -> 0.4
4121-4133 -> 0.6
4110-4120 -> 1.1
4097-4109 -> 3.5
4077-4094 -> 0.7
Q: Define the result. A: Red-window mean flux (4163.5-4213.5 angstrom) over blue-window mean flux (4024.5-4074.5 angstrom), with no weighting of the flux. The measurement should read 1.06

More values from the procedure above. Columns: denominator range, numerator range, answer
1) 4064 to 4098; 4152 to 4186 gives 1.02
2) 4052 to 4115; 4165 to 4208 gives 1.11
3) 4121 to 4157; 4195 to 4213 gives 1.10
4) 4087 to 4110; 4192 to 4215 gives 1.26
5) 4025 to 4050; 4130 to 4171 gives 1.04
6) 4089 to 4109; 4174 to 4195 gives 1.29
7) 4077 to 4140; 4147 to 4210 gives 1.10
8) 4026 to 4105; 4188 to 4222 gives 1.13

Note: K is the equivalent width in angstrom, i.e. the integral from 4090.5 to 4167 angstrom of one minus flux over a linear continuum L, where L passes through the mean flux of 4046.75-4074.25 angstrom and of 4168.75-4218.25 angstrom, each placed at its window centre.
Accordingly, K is 7.3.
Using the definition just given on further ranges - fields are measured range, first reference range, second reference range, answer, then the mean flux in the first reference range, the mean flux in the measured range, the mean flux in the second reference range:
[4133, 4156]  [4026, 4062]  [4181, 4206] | 1.3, 8.8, 8.78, 9.58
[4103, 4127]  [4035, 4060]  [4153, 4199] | 2.4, 9.14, 8.34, 9.4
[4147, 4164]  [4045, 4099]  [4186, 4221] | 1.0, 8.97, 8.88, 9.74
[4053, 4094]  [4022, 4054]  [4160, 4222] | 0.1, 8.95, 9.09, 9.62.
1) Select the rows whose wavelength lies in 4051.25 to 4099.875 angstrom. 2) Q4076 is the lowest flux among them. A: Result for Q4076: 5.83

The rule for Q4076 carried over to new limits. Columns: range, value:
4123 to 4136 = 6.4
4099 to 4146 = 3.17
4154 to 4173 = 6.3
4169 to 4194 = 6.9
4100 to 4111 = 5.5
